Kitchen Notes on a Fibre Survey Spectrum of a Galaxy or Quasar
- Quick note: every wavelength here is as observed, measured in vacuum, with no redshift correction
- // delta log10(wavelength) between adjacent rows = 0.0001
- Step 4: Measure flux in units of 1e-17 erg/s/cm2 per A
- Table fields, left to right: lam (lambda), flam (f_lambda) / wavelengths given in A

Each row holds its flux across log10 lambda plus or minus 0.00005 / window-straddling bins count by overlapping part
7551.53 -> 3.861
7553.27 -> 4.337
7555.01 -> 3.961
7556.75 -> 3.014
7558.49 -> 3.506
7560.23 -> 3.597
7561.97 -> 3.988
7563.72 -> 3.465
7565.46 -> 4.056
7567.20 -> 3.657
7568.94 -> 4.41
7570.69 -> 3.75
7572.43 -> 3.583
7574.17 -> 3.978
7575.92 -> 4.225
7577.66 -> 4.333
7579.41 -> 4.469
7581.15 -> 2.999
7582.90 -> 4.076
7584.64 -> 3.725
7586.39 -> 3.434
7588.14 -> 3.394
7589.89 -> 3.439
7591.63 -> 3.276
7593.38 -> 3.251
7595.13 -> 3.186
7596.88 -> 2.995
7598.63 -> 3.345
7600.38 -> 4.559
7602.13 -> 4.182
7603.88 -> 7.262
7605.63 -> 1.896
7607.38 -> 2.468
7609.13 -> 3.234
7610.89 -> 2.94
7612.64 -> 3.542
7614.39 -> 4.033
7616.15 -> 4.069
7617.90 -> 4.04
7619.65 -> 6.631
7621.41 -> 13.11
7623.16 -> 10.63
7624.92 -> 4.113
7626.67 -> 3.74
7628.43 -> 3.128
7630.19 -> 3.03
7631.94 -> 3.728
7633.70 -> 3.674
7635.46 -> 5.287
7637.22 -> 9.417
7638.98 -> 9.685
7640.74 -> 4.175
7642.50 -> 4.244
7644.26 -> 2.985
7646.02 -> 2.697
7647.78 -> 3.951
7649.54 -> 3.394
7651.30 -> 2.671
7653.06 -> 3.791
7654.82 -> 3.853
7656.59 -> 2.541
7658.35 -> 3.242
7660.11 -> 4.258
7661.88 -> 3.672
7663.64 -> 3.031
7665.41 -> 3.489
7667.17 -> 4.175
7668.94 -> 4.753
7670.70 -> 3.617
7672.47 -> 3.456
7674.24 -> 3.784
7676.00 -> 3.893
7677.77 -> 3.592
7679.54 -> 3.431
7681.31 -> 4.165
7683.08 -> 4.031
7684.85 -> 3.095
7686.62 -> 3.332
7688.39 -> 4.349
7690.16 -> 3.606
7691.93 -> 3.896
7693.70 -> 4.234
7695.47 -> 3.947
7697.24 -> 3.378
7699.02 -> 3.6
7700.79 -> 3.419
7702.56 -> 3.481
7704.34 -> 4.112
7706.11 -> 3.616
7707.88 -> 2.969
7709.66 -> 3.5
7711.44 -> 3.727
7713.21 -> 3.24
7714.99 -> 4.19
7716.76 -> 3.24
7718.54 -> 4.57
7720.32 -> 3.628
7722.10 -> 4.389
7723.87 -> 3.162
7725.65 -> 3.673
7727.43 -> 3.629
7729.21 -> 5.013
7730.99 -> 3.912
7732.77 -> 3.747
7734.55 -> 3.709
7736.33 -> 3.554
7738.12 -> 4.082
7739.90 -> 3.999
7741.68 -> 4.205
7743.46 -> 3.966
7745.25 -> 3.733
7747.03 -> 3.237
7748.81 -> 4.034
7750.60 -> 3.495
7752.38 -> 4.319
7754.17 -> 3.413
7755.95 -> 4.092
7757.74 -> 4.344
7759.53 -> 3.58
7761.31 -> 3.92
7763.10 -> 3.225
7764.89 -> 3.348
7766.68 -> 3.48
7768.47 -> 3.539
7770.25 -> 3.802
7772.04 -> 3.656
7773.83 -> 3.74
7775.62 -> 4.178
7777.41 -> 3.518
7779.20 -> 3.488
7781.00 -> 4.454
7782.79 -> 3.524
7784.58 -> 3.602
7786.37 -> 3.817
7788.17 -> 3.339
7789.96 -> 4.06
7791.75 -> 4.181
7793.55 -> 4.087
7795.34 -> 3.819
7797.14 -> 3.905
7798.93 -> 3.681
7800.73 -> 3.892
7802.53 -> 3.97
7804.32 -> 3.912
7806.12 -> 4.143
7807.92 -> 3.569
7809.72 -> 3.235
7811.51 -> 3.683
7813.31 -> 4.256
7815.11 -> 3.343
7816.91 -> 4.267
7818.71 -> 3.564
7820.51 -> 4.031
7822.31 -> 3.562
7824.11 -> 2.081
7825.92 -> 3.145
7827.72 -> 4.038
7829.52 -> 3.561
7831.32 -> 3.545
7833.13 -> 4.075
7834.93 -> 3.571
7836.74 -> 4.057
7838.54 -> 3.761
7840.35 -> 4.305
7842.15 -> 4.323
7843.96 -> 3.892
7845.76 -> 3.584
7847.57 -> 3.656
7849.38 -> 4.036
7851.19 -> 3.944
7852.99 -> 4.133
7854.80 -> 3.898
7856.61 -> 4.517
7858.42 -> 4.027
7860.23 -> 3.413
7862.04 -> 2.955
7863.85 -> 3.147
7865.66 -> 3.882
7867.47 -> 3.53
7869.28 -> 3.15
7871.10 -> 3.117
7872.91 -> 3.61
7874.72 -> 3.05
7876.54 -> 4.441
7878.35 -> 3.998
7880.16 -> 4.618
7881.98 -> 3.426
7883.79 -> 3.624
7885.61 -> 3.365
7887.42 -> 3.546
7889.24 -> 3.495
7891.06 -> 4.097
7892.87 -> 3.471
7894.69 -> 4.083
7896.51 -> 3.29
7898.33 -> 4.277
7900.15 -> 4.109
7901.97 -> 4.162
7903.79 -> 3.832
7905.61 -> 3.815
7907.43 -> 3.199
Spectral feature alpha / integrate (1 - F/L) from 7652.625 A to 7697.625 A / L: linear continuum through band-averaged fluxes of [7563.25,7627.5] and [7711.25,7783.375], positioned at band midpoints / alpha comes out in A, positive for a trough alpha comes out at 3.4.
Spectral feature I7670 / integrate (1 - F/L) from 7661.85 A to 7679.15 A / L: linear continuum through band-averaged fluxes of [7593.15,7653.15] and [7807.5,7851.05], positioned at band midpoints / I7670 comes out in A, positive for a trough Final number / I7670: 2.5 A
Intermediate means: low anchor 4.57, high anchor 3.72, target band 3.74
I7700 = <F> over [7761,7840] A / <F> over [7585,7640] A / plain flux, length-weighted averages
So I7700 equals 0.80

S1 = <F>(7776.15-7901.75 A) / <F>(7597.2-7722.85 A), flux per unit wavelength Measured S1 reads 0.9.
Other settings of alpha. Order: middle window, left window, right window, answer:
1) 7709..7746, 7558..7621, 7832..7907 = -0.2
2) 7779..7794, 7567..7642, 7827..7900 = 0.5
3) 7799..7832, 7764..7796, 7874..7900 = 1.0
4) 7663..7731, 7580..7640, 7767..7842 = 7.4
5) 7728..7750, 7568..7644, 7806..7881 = 0.7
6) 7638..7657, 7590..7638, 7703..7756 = 1.4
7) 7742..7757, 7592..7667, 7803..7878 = 0.7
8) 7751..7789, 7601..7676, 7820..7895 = 2.5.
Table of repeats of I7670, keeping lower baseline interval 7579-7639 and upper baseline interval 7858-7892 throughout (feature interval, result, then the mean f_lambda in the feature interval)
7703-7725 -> 2.41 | 3.69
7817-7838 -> 0.91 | 3.6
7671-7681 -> 1.43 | 3.66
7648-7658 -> 2.43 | 3.3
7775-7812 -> 0.62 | 3.81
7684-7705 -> 2.54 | 3.7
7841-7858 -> -1.47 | 4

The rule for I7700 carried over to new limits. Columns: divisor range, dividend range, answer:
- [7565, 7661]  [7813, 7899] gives 0.87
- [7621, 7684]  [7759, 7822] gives 0.86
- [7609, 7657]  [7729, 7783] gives 0.80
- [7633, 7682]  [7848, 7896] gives 0.90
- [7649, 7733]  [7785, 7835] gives 1.01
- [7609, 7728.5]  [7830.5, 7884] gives 0.91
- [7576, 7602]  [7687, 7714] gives 1.01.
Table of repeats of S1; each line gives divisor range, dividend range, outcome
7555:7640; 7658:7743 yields 0.86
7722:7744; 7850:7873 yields 0.93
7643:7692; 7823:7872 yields 1.02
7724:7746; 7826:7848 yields 0.98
